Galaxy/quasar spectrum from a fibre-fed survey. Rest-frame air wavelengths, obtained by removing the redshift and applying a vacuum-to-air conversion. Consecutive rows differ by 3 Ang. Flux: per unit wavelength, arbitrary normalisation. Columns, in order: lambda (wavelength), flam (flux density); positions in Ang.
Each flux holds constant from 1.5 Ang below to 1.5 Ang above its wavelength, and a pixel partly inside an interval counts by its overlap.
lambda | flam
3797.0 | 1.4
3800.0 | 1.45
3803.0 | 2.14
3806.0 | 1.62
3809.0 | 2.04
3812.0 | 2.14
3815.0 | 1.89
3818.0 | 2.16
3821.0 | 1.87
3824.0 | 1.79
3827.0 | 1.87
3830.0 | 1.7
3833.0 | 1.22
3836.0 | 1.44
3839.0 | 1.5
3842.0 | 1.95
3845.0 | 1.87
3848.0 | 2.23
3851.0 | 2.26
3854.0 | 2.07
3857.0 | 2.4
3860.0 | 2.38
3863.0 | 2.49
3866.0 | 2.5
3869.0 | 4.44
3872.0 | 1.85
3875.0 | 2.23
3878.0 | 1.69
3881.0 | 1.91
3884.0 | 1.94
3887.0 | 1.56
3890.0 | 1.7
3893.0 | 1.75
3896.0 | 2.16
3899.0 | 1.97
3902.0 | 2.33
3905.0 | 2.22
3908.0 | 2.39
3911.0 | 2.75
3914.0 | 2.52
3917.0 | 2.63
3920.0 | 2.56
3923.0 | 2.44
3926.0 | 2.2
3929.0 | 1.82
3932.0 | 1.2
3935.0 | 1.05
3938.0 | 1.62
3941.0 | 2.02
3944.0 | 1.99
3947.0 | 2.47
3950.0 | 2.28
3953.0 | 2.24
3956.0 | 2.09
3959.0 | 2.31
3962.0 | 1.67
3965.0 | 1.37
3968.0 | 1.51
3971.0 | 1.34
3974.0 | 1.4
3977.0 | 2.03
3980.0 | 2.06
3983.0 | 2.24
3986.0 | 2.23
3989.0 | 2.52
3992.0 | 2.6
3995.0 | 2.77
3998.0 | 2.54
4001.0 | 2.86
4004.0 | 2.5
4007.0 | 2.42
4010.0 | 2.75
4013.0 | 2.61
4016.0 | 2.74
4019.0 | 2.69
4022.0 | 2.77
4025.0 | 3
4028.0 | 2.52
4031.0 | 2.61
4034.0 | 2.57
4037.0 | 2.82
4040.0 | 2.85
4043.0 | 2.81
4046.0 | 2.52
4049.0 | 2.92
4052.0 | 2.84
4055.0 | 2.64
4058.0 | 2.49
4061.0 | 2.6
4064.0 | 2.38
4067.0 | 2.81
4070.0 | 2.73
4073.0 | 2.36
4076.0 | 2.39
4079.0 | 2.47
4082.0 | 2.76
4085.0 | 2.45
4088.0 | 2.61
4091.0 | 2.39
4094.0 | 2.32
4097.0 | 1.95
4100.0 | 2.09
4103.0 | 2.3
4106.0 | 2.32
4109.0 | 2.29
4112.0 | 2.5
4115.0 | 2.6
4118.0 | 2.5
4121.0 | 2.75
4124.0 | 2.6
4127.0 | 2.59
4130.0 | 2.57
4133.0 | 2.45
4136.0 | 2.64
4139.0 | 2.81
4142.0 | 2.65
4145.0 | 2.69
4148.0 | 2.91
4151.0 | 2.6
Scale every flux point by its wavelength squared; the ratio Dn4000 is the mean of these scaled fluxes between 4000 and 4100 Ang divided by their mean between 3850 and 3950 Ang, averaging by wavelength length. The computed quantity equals 1.29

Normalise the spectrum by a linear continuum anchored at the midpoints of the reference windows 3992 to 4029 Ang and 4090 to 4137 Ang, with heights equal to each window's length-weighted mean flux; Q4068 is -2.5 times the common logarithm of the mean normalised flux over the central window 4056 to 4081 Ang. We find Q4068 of 0.001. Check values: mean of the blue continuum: 2.68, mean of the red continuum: 2.43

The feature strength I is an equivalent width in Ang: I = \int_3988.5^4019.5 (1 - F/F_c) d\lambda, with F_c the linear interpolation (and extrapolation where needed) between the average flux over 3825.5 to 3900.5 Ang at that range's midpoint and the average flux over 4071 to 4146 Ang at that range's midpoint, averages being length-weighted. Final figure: -4.6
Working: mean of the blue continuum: 2.04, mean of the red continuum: 2.48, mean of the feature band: 2.64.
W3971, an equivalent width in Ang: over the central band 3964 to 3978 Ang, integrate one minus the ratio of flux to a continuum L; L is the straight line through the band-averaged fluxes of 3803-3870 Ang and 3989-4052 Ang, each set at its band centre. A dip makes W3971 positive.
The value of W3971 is 5.59 Ang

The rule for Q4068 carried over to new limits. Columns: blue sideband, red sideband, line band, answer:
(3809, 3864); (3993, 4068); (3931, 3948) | 0.34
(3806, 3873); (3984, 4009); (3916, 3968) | 0.20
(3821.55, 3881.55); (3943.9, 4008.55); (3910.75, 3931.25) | -0.11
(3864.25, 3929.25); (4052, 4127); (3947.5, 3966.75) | 0.16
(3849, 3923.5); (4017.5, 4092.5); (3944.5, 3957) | 0.08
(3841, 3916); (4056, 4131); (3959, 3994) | 0.21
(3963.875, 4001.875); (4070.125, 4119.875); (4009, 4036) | -0.21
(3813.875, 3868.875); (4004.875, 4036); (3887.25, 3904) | 0.14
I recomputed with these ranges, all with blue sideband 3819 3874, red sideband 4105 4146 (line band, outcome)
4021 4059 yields -4.6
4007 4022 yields -1.8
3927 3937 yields 3.7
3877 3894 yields 3.2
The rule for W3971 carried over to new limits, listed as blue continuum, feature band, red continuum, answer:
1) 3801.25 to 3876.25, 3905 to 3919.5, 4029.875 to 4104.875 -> -1.99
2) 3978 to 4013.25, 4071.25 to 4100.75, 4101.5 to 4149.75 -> 1.86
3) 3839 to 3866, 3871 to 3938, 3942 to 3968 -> 2.19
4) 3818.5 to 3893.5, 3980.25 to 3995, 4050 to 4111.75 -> -0.79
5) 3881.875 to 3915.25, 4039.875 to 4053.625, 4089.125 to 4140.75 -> -2.55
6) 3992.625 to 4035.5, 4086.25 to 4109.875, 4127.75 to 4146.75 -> 3.22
